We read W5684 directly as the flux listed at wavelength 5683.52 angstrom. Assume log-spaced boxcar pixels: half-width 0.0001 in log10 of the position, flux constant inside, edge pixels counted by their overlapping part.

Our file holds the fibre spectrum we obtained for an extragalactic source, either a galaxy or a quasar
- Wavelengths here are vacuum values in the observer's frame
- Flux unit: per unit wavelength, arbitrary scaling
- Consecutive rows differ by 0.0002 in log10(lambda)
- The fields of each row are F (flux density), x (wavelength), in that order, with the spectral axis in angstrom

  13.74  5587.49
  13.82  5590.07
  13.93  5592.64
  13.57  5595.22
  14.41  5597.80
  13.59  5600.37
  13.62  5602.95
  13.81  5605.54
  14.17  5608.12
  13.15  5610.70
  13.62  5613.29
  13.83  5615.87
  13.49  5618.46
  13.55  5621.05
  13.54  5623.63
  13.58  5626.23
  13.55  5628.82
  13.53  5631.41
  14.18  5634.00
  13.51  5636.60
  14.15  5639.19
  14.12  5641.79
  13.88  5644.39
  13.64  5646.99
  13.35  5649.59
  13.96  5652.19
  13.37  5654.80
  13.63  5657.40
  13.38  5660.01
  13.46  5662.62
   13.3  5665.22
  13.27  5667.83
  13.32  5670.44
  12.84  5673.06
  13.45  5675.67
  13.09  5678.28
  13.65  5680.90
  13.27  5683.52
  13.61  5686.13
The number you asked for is 13.27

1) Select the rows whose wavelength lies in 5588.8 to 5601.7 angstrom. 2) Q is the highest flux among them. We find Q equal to 14.41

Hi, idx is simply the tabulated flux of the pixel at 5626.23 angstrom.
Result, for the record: 13.58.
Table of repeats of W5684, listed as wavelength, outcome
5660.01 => 13.38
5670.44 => 13.32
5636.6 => 13.51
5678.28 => 13.09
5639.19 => 14.15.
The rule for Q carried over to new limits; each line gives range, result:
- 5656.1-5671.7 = 13.63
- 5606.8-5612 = 14.17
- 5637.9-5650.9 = 14.15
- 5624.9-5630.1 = 13.58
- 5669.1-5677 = 13.45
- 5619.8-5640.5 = 14.18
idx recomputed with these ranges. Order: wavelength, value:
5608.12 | 14.17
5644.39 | 13.88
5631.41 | 13.53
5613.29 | 13.62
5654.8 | 13.37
